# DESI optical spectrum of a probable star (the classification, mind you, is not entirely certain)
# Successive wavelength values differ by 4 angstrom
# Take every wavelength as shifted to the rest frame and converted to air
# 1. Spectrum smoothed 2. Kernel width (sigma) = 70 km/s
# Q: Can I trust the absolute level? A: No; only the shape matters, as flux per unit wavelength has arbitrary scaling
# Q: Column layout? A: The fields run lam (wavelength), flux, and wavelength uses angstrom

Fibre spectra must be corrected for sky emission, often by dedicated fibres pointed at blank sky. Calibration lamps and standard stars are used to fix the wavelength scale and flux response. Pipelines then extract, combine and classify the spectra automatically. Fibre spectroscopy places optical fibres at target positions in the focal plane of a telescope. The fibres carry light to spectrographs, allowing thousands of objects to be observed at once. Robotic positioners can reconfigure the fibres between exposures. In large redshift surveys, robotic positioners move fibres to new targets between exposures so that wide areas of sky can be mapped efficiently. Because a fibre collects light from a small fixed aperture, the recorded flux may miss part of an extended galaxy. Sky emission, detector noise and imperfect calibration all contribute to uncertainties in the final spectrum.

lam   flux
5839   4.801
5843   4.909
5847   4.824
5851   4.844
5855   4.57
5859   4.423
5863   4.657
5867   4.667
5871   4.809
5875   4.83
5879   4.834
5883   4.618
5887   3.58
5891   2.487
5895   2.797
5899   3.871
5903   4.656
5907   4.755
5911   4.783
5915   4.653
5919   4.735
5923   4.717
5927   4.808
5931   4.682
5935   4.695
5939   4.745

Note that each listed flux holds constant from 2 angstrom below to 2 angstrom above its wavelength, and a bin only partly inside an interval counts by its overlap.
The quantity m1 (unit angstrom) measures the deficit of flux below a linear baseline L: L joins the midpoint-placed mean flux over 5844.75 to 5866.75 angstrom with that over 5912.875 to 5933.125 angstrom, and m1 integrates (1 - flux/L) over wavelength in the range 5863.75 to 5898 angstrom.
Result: 4.3 angstrom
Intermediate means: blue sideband 4.67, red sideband 4.72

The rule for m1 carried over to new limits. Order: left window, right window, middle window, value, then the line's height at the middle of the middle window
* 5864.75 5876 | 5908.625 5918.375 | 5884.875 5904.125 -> 5.3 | 4.74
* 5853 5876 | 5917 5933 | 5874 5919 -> 5.0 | 4.7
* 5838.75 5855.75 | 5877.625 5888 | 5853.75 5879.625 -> -0.6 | 4.58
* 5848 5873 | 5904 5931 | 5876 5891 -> 1.8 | 4.69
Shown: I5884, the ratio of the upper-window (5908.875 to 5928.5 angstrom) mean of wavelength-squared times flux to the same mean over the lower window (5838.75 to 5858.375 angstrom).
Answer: 1.0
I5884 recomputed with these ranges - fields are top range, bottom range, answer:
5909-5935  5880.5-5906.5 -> 1.27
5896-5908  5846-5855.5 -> 0.91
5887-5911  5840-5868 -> 0.82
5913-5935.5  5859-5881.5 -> 1.02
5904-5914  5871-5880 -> 0.99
